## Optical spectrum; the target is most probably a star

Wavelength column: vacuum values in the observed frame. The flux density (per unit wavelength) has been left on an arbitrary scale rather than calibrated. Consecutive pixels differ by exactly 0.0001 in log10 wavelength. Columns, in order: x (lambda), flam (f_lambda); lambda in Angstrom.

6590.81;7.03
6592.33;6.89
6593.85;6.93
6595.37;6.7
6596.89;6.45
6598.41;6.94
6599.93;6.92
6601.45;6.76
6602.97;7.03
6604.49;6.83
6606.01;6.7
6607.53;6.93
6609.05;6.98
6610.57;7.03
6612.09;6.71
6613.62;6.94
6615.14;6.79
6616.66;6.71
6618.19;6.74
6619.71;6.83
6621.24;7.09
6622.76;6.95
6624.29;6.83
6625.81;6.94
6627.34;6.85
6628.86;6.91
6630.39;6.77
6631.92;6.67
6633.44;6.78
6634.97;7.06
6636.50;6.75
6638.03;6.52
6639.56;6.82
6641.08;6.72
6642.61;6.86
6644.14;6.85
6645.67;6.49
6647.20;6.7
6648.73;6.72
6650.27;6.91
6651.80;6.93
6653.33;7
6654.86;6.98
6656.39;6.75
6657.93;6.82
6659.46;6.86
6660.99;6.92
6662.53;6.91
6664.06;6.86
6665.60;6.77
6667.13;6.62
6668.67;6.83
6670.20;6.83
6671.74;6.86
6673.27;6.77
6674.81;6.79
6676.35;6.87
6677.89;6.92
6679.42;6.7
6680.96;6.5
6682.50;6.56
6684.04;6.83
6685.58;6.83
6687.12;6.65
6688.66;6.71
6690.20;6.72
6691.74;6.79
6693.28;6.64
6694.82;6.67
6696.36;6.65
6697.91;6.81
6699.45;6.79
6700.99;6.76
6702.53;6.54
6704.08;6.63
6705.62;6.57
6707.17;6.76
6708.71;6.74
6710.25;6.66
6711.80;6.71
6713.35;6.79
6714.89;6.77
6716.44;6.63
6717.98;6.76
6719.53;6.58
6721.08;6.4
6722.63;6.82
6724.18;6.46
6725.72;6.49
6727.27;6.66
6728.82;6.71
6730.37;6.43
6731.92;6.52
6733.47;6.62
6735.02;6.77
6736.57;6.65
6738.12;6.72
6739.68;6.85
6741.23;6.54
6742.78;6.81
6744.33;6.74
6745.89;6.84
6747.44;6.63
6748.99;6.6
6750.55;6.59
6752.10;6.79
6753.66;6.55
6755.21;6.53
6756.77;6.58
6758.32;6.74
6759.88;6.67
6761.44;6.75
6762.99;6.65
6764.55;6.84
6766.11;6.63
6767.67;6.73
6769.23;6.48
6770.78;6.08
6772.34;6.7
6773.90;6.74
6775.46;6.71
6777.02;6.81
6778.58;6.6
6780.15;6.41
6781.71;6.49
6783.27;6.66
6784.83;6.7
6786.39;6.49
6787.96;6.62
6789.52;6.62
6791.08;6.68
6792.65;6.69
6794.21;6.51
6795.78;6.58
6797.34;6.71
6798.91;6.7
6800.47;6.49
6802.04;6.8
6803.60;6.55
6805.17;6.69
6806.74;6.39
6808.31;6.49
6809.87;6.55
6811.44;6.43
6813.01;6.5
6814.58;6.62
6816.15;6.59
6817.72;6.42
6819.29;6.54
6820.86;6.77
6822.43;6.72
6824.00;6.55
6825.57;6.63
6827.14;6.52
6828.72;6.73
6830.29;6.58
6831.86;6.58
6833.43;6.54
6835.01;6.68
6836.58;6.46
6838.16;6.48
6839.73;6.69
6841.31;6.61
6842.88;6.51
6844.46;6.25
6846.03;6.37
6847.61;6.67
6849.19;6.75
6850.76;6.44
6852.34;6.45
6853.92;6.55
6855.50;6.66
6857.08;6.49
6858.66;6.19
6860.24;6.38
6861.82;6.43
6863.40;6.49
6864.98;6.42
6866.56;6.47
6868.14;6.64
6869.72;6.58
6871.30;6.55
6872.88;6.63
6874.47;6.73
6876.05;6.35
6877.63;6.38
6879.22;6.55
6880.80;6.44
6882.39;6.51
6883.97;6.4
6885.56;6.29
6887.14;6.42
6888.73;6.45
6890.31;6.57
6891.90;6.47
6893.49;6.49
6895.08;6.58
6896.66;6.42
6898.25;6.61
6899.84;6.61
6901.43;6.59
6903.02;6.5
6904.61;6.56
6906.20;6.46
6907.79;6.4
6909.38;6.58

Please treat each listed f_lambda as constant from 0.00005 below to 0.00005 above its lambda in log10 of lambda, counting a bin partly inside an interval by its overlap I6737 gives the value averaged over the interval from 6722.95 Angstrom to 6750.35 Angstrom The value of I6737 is 6.65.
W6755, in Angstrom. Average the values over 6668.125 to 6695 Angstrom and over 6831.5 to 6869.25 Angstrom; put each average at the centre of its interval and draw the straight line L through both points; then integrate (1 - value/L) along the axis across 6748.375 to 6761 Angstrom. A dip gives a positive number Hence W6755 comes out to 0.02 Angstrom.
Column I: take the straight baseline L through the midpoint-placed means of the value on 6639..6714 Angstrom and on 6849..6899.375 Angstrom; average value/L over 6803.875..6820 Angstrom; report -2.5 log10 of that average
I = 0.01 mag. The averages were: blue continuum 6.76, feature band 6.52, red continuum 6.49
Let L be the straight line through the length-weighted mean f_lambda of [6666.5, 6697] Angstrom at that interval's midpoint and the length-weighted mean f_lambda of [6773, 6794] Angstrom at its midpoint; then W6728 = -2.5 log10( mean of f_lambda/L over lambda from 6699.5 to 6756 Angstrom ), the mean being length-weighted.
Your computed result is 0.00 mag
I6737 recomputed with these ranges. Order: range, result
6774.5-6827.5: 6.6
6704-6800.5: 6.64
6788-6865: 6.56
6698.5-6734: 6.65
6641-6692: 6.79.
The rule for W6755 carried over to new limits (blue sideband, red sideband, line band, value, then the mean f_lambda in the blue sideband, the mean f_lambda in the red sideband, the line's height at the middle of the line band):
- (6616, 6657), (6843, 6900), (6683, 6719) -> 0.10 Angstrom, 6.82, 6.49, 6.73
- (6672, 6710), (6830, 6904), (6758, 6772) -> 0.03 Angstrom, 6.72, 6.51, 6.63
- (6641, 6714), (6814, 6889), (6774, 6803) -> -0.08 Angstrom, 6.76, 6.52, 6.61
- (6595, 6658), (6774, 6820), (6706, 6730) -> 0.15 Angstrom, 6.83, 6.59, 6.7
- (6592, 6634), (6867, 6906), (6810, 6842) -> 0.02 Angstrom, 6.84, 6.51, 6.59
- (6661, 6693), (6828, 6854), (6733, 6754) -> -0.06 Angstrom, 6.77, 6.55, 6.68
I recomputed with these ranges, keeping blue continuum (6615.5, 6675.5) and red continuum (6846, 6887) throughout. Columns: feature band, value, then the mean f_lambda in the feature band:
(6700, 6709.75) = 0.009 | 6.67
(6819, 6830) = -0.014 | 6.64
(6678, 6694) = 0.009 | 6.7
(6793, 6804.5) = -0.005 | 6.63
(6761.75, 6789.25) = 0.003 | 6.61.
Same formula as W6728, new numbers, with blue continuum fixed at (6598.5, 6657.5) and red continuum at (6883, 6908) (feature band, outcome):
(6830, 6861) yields 0.01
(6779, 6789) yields 0.01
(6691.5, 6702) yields 0.00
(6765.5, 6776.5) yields 0.01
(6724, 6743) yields 0.01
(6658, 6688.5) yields 0.00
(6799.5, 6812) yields 0.01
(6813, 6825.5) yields 0.00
